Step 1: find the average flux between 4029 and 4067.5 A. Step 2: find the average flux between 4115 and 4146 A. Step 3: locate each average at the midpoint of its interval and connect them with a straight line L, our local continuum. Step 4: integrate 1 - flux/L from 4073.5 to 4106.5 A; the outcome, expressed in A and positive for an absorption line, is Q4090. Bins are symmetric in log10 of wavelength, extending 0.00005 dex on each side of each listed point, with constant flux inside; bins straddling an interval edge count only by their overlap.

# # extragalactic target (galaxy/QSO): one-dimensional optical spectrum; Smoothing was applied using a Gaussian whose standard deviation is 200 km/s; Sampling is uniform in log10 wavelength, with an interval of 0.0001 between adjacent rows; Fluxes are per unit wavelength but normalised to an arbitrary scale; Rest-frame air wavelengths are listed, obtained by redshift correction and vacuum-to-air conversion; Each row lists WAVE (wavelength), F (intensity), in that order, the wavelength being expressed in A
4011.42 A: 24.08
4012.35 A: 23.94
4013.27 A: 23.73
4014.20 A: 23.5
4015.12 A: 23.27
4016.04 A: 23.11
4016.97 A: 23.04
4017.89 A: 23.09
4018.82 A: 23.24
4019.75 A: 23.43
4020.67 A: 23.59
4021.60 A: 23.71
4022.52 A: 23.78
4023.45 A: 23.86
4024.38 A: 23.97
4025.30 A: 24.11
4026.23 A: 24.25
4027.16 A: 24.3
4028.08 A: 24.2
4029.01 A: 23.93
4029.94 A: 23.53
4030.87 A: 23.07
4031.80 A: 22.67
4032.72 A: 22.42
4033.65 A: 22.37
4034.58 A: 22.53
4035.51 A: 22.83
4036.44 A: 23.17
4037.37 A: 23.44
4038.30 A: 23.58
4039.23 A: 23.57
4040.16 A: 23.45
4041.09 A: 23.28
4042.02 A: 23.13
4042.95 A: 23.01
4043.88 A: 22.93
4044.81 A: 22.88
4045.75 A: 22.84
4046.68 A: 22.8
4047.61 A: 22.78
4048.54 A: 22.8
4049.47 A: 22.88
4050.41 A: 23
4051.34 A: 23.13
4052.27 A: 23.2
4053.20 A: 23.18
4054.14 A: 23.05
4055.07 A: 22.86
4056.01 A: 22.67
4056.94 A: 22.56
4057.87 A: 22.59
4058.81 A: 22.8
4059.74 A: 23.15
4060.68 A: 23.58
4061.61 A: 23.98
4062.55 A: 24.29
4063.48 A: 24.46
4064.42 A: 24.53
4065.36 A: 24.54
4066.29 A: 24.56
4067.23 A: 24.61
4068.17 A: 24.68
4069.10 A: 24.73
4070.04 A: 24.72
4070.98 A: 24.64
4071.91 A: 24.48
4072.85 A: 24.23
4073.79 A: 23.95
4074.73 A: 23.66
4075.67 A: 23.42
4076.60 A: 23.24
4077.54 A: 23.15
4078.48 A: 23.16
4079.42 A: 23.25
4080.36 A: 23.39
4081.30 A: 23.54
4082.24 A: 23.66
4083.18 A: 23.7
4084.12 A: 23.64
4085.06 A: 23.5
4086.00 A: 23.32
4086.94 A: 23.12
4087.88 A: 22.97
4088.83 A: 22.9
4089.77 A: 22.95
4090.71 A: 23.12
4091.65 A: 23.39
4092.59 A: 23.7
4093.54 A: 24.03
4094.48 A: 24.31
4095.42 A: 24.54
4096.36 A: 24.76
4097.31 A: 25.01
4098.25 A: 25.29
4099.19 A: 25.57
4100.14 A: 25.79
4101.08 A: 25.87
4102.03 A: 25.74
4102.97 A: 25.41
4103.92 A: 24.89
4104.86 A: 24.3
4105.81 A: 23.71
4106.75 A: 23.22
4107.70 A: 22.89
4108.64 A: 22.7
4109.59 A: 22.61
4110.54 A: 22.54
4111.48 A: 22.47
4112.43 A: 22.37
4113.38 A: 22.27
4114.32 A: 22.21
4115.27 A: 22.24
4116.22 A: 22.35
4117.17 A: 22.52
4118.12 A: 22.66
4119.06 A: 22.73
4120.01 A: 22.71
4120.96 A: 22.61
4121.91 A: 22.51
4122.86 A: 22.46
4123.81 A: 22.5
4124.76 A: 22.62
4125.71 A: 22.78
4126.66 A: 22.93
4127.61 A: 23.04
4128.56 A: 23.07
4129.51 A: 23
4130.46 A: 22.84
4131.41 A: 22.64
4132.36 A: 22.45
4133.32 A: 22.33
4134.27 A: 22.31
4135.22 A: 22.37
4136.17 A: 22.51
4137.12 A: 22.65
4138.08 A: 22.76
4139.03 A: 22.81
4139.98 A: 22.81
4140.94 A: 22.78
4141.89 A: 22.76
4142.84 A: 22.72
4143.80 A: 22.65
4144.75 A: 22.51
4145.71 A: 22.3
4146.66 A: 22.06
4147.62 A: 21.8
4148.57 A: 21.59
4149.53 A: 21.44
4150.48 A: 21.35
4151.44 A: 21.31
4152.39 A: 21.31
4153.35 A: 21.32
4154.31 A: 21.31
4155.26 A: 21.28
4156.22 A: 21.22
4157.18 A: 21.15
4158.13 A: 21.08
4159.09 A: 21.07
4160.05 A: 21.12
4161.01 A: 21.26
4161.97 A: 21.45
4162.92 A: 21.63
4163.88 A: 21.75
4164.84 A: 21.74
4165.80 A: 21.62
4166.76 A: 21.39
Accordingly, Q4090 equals -1.53 A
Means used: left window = 23.2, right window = 22.6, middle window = 24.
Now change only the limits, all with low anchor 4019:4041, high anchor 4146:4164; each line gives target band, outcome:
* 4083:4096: -0.6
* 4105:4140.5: -1.2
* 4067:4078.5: -0.7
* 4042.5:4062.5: 0.1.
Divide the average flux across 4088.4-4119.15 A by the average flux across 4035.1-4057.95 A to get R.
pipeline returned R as 1.0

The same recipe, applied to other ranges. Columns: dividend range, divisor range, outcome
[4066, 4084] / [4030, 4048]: 1.04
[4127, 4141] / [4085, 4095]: 0.97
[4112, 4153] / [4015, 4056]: 0.96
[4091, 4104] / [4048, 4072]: 1.05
